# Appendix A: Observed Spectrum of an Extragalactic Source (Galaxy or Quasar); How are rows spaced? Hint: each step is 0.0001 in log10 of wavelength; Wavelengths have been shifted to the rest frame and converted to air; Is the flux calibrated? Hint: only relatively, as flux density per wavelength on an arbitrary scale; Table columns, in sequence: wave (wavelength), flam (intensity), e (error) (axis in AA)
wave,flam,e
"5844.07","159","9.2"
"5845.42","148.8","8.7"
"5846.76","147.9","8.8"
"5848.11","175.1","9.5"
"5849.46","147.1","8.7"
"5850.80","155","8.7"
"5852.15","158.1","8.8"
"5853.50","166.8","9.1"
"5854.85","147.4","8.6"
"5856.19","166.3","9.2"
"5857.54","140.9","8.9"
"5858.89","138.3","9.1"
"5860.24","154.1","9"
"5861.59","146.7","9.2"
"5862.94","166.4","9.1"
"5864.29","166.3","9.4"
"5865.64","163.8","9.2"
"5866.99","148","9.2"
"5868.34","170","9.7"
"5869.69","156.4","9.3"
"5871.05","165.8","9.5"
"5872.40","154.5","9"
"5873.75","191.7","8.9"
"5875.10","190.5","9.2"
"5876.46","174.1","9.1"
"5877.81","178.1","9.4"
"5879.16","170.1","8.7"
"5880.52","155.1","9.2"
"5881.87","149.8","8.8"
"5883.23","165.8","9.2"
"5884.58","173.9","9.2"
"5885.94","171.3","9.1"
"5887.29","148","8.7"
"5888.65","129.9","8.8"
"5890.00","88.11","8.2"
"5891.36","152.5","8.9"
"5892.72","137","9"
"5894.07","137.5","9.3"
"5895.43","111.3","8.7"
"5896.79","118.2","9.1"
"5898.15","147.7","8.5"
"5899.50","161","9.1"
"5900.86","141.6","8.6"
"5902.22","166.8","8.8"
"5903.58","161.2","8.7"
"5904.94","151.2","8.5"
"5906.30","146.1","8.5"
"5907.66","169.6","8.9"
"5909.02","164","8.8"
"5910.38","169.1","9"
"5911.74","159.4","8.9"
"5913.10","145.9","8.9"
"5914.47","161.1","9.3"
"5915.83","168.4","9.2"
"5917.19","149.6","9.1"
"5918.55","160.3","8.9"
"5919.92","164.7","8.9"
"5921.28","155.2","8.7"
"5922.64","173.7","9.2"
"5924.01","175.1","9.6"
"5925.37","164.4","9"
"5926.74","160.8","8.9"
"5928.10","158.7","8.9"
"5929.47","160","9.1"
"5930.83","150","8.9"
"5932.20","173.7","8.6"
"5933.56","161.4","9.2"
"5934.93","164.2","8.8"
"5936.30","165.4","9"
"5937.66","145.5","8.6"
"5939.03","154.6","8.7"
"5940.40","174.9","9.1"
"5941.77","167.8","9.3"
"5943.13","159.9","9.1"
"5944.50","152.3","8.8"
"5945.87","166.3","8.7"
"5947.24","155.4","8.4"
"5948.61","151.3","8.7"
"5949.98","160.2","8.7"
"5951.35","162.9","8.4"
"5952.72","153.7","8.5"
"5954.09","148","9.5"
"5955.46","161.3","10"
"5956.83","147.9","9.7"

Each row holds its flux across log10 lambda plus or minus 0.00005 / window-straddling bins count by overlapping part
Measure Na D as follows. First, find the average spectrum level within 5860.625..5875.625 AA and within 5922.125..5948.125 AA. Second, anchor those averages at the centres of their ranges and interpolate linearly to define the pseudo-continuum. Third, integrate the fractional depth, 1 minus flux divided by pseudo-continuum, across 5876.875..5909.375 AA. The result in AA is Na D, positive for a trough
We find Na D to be 2.79 AA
